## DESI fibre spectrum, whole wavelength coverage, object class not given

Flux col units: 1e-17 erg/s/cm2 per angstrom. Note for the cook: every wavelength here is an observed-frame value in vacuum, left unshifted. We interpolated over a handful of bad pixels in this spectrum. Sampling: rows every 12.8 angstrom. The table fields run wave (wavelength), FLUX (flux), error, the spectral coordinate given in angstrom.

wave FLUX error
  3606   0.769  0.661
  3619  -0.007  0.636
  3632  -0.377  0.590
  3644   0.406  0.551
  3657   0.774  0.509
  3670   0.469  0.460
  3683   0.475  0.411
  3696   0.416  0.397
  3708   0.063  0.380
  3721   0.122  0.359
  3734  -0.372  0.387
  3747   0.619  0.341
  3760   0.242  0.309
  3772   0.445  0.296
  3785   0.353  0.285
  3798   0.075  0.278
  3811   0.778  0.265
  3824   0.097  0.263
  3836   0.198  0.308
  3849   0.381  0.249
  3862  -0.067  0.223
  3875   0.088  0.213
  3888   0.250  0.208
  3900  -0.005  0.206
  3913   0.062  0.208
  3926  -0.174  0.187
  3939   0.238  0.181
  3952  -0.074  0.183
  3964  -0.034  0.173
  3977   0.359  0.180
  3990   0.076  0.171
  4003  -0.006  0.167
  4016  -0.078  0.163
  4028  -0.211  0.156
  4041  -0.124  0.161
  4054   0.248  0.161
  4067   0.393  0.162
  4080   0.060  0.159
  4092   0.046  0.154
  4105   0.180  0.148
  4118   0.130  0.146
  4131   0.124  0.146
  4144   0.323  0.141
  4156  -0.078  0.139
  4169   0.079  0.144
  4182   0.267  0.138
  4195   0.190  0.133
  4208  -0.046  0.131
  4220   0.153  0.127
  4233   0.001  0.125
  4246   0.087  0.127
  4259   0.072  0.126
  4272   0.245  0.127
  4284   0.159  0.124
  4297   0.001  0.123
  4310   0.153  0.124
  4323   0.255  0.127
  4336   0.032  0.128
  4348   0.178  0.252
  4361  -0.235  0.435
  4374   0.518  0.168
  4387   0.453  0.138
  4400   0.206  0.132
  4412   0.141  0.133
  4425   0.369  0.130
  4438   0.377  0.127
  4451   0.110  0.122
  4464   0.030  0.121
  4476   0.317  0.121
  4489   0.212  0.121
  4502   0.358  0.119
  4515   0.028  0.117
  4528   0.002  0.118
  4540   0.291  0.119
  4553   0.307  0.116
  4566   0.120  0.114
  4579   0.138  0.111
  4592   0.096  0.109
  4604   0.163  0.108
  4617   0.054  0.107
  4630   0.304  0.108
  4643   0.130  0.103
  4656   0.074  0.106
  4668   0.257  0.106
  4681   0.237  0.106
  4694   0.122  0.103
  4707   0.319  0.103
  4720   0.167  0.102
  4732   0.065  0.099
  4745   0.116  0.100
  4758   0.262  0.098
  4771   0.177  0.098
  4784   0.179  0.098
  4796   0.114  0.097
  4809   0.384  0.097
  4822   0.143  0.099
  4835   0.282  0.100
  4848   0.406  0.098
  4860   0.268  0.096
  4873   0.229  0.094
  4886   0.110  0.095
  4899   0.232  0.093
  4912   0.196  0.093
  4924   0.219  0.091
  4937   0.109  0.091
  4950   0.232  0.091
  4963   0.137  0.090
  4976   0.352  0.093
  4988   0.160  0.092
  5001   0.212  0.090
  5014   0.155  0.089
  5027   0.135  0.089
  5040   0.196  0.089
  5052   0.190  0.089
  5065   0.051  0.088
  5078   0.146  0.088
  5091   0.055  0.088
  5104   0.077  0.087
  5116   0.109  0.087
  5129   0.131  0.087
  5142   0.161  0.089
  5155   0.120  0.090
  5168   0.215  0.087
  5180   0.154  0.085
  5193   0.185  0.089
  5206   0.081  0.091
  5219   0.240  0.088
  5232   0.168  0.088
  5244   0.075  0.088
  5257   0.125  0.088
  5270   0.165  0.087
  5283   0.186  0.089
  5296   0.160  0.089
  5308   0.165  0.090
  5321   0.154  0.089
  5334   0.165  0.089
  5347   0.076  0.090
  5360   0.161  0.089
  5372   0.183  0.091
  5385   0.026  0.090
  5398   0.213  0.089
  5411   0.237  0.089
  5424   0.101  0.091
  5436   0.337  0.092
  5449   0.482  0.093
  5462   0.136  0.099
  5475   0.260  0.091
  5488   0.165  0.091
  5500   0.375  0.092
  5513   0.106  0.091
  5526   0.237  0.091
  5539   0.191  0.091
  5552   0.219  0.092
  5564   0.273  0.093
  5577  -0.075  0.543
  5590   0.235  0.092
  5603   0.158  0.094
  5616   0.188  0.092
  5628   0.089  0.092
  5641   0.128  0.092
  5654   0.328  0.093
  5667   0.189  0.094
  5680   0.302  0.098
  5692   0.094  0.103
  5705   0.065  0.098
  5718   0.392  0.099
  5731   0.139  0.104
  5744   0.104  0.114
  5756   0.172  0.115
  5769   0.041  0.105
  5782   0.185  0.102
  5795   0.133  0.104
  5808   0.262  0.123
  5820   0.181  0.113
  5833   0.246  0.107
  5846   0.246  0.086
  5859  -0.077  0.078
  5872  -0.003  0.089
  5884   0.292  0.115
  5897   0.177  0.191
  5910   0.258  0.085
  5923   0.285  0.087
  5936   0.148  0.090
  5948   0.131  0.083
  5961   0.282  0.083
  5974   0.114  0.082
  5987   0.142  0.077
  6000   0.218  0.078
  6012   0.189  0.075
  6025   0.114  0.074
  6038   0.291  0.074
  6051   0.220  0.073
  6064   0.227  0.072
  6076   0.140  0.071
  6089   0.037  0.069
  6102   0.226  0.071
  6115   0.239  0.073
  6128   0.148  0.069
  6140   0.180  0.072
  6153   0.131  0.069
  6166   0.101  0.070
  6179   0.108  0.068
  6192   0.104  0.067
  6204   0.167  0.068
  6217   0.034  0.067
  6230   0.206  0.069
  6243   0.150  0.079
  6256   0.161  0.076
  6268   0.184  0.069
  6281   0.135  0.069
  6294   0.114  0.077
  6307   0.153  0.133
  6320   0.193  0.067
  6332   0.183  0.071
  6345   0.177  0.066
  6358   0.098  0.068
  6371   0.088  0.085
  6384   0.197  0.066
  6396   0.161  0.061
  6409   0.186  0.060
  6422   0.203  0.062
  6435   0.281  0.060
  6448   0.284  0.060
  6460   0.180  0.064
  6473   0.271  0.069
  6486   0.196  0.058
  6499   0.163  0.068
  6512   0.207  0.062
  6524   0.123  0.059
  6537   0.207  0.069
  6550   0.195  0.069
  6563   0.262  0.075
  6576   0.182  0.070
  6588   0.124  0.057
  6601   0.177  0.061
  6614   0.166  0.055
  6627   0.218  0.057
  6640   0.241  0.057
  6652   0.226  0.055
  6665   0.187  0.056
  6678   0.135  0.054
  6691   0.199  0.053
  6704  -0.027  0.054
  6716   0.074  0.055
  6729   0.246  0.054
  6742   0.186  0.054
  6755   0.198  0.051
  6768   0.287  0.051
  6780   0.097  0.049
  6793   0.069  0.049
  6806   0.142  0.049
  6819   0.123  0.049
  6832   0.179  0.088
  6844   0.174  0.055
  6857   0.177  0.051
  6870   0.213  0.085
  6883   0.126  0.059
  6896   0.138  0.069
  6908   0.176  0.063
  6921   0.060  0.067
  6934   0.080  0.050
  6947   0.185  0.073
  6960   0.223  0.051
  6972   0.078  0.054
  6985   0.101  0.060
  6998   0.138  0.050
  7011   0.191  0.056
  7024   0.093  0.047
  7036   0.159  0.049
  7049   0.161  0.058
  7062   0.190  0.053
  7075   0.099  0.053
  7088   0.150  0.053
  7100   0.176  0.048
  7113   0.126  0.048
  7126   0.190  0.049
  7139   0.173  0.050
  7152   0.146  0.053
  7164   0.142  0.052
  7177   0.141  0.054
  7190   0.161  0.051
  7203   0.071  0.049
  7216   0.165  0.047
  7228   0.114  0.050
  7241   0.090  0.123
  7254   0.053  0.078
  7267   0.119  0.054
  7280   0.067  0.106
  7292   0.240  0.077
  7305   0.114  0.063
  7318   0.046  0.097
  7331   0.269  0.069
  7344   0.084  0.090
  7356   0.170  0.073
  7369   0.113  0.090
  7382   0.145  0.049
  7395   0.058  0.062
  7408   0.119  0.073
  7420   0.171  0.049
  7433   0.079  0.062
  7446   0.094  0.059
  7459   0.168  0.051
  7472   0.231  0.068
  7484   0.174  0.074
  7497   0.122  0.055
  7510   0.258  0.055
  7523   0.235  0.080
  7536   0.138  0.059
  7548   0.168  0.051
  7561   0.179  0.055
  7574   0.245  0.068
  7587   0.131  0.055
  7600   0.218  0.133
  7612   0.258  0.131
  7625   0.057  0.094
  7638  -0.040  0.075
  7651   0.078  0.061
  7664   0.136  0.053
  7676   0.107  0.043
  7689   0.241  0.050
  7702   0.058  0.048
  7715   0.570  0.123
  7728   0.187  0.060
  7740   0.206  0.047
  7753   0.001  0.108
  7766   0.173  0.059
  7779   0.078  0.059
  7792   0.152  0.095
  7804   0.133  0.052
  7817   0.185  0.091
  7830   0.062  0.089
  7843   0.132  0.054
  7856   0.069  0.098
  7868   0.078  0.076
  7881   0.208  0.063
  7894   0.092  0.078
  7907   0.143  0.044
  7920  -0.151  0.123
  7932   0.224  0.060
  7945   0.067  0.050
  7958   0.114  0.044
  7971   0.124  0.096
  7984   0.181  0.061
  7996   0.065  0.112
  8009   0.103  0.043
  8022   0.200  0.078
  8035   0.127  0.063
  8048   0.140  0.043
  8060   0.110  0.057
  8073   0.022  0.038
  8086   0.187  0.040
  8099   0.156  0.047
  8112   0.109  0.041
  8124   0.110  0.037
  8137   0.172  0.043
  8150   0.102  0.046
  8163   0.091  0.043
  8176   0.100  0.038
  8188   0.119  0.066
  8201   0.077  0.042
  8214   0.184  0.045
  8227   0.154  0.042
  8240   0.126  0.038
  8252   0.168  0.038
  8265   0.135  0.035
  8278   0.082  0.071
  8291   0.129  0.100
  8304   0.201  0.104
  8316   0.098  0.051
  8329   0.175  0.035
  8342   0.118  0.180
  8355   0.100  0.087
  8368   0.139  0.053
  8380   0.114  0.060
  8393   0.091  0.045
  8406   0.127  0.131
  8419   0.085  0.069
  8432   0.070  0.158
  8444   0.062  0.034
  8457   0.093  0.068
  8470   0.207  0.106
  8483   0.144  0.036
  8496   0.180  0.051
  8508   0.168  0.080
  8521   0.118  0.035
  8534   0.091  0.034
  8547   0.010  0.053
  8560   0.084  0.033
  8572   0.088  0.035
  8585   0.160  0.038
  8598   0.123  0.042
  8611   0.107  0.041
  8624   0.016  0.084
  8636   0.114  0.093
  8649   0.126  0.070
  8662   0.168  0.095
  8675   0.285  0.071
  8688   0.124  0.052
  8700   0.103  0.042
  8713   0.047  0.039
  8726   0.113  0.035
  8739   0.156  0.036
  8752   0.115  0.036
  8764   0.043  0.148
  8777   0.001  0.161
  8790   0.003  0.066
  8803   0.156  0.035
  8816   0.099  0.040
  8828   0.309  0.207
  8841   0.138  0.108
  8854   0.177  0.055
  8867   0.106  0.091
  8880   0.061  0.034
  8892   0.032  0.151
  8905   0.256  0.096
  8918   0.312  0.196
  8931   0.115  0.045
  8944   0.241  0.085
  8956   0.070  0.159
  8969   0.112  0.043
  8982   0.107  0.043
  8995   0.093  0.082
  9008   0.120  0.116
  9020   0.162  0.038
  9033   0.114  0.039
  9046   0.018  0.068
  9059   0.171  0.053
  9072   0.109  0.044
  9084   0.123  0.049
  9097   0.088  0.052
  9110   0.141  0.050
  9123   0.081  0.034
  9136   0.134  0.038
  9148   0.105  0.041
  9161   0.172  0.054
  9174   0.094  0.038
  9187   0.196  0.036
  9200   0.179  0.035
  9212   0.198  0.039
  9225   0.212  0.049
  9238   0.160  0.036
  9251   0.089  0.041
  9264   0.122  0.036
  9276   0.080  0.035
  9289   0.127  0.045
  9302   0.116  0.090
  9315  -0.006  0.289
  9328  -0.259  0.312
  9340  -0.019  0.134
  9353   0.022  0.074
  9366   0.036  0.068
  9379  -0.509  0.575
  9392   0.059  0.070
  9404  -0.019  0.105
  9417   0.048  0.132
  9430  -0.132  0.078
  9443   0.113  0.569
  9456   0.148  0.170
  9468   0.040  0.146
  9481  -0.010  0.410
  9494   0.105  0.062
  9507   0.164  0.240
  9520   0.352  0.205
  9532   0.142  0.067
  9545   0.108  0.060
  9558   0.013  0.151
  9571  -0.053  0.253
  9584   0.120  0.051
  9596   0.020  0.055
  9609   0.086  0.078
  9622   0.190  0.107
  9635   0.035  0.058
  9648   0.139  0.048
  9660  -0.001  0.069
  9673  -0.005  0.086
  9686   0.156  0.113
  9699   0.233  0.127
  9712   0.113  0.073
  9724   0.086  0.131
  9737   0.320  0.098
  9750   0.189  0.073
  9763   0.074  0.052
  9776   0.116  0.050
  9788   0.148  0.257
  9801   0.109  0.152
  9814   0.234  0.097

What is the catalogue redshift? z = 0.17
